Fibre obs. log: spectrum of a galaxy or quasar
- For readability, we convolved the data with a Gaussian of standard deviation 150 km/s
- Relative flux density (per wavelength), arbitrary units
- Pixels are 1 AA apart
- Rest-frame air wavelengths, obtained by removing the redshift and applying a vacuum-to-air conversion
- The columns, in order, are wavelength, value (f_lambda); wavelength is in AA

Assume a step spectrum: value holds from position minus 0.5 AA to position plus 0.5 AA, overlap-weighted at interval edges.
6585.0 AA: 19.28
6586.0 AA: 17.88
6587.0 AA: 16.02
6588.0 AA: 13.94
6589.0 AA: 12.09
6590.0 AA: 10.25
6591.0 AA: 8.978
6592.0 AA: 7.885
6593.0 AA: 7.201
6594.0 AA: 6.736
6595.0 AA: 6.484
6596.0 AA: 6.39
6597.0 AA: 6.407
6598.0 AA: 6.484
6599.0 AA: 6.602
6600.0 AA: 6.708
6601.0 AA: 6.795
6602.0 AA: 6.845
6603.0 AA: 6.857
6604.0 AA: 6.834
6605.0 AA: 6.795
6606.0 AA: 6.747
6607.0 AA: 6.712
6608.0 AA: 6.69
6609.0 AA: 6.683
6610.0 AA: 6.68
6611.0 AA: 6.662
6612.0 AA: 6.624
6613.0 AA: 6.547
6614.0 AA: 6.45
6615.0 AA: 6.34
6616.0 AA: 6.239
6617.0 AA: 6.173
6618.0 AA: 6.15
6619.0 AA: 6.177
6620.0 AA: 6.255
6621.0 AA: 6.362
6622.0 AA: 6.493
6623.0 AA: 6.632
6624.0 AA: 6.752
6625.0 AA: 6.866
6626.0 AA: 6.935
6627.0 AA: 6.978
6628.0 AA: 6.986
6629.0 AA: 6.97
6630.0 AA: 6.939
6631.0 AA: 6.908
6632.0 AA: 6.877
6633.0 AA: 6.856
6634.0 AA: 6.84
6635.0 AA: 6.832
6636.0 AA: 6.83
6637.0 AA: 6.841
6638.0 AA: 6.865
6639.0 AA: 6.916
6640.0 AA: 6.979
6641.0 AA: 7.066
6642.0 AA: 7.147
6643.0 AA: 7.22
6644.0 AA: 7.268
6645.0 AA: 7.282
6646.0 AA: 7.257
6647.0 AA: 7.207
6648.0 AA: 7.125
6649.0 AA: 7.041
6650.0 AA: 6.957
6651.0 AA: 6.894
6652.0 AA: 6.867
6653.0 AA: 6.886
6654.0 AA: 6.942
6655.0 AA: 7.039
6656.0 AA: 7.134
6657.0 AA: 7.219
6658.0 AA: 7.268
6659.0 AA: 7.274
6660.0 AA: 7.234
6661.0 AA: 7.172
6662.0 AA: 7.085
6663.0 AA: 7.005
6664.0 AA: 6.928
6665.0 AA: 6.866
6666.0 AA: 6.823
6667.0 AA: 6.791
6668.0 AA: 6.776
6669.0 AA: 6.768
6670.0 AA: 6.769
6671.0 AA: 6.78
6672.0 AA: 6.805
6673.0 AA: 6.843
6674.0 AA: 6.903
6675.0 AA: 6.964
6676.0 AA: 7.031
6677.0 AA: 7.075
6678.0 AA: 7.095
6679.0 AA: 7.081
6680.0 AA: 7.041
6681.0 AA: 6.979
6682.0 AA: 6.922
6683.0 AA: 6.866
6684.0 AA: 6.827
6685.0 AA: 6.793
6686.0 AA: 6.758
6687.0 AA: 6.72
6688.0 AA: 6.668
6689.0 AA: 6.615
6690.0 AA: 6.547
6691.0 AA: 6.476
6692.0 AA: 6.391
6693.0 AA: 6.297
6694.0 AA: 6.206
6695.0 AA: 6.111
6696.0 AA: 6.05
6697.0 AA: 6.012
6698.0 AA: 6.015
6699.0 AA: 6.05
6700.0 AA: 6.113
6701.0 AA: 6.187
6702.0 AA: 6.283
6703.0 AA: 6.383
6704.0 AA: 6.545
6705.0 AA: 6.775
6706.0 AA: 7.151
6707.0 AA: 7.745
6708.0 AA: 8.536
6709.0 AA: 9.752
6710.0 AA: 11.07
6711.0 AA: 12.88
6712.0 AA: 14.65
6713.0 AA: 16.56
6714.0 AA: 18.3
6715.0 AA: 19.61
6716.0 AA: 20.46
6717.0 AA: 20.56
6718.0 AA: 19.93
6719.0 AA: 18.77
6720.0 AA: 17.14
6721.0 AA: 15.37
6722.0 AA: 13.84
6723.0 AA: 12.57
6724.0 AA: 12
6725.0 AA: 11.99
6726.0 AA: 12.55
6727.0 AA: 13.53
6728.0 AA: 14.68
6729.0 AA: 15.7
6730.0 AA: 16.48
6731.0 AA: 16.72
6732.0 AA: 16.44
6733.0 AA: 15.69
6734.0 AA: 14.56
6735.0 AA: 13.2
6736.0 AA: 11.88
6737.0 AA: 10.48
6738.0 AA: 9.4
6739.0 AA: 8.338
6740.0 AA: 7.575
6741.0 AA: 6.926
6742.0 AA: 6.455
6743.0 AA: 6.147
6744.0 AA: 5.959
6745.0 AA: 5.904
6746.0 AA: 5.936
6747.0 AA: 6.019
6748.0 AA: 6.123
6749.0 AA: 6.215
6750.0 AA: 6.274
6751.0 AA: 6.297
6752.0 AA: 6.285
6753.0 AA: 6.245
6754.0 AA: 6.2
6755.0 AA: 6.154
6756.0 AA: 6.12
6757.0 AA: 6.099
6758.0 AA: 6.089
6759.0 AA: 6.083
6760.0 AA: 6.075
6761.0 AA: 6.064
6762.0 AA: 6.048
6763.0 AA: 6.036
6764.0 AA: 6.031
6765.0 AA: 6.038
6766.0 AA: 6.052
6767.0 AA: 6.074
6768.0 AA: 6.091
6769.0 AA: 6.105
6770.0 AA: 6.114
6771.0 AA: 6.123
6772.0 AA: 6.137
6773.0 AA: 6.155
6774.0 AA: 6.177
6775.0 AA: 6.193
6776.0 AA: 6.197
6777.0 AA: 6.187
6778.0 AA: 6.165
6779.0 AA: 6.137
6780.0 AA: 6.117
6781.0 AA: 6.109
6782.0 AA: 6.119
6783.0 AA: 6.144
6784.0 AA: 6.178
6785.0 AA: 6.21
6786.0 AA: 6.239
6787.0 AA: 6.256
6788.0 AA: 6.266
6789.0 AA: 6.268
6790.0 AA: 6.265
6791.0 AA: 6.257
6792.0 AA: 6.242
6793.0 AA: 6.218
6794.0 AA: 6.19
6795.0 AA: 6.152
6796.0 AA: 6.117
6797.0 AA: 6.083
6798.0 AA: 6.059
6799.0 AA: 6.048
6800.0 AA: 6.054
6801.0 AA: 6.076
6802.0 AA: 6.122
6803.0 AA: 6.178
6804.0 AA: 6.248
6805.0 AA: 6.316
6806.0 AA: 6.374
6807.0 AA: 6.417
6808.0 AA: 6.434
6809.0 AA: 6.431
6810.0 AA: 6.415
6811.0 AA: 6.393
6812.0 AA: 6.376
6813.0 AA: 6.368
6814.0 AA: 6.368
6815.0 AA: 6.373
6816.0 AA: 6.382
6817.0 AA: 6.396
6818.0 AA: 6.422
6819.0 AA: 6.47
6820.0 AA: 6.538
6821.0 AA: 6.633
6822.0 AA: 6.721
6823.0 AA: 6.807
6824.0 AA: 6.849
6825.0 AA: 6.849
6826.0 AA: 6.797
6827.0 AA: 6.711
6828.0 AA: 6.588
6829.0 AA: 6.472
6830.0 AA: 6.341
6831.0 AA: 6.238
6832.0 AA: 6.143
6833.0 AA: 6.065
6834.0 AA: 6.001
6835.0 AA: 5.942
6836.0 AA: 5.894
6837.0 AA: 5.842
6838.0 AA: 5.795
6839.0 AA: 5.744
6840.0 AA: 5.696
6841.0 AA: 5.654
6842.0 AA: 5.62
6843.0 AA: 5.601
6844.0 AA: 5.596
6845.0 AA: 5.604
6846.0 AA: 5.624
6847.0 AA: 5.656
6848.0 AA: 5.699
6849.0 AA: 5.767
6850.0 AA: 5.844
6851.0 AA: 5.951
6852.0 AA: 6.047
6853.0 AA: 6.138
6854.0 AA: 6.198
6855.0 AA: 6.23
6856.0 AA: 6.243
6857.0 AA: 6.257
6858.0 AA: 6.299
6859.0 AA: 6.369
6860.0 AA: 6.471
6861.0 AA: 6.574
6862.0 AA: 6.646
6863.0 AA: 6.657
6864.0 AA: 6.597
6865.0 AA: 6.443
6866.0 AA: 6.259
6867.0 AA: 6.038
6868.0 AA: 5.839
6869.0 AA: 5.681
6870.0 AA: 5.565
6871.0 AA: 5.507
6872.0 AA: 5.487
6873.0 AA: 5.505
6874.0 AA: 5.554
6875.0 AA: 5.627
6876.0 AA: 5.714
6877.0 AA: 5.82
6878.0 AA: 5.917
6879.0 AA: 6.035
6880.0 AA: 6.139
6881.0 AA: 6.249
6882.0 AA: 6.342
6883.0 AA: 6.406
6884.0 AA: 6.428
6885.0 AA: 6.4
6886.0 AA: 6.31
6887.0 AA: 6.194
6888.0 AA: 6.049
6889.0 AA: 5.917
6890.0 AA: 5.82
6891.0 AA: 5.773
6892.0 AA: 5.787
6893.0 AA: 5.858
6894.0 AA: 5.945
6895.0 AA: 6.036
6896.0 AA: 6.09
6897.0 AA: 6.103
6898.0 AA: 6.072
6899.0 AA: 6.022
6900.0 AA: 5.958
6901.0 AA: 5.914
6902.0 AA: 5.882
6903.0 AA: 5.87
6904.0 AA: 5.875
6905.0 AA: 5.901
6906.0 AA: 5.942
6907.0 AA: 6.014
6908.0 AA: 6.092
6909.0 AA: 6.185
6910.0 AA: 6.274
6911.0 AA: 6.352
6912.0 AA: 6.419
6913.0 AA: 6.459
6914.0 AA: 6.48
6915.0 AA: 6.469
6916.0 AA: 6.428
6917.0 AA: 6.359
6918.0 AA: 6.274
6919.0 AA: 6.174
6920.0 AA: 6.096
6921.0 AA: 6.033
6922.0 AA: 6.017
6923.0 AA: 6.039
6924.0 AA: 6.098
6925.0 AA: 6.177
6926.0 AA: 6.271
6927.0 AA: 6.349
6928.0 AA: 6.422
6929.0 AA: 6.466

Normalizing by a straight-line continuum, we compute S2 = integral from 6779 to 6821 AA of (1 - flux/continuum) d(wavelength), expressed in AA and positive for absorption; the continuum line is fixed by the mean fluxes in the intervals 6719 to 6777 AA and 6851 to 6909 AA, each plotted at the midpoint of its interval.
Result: 8.0 AA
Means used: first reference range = 8.86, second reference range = 6.05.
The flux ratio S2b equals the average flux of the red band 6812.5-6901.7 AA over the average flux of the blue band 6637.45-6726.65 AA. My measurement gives 0.71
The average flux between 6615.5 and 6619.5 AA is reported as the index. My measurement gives 6.18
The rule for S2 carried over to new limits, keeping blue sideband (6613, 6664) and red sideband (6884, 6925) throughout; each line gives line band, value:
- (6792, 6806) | 0.6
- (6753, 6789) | 2.0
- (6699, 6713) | -4.2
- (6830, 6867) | 1.3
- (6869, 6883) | 0.8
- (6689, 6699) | 0.7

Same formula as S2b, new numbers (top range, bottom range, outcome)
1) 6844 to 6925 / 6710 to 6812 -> 0.70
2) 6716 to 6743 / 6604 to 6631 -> 2.05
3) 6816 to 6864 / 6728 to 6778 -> 0.79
